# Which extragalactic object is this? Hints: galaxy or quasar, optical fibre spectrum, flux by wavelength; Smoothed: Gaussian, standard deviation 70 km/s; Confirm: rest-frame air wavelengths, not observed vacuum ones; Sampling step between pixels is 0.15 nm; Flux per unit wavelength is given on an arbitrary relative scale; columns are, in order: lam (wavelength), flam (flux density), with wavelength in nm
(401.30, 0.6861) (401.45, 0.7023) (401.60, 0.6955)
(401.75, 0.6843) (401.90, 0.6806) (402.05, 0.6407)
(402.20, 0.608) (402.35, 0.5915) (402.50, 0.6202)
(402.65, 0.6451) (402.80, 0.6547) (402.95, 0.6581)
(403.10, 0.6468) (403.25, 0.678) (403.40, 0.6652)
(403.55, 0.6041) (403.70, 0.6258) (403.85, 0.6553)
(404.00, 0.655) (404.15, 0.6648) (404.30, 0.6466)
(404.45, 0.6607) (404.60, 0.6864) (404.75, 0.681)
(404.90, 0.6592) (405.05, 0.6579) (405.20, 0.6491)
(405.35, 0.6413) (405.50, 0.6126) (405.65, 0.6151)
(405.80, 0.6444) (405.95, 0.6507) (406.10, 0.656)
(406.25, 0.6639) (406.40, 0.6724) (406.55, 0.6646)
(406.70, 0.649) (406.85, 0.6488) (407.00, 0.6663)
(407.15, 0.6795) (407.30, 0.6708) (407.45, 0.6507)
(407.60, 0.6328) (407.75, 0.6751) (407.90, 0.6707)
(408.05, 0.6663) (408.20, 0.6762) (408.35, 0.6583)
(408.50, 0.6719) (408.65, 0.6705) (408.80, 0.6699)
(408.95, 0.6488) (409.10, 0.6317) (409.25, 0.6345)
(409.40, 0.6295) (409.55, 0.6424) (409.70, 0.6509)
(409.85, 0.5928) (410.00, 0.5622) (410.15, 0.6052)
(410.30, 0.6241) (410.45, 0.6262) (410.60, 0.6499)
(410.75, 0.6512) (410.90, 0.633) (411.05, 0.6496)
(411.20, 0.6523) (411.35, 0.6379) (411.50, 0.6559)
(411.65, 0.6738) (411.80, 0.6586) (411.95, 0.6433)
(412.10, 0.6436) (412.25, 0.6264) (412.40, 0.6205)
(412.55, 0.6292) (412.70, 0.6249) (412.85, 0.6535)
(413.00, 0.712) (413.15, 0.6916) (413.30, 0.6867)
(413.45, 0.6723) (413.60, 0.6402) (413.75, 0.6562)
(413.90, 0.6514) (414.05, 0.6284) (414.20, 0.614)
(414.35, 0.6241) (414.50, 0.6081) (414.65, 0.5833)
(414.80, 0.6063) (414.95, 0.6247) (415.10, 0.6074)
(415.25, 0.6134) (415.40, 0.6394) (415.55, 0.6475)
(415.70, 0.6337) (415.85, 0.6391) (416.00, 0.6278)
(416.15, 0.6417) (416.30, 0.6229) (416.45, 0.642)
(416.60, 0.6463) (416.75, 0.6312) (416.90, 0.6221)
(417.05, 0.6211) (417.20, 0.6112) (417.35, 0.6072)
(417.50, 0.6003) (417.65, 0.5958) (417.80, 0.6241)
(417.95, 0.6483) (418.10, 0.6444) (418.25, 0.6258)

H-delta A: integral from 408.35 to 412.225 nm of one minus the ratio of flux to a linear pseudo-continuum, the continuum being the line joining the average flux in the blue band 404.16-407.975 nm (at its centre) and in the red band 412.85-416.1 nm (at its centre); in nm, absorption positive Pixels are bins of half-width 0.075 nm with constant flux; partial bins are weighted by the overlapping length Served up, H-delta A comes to 0.04 nm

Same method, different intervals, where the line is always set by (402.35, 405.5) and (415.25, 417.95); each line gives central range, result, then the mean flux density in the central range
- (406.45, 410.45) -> -0.03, 0.648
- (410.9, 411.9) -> -0.03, 0.653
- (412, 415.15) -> -0.03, 0.639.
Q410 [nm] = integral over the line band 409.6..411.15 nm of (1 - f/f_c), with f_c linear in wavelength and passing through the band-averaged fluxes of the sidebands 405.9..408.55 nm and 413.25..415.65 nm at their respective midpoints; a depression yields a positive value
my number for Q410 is 0.06 nm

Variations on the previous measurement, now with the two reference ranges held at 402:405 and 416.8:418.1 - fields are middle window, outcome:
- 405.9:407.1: -0.03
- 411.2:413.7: -0.10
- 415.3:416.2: -0.02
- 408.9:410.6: 0.03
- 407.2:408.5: -0.05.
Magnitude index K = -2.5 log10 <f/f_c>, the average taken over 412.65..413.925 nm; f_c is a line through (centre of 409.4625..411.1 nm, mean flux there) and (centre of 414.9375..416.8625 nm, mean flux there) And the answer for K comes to -0.06 mag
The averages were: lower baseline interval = 0.626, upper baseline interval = 0.632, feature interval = 0.667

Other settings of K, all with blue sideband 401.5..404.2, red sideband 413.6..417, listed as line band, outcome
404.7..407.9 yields -0.019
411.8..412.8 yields -0.002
